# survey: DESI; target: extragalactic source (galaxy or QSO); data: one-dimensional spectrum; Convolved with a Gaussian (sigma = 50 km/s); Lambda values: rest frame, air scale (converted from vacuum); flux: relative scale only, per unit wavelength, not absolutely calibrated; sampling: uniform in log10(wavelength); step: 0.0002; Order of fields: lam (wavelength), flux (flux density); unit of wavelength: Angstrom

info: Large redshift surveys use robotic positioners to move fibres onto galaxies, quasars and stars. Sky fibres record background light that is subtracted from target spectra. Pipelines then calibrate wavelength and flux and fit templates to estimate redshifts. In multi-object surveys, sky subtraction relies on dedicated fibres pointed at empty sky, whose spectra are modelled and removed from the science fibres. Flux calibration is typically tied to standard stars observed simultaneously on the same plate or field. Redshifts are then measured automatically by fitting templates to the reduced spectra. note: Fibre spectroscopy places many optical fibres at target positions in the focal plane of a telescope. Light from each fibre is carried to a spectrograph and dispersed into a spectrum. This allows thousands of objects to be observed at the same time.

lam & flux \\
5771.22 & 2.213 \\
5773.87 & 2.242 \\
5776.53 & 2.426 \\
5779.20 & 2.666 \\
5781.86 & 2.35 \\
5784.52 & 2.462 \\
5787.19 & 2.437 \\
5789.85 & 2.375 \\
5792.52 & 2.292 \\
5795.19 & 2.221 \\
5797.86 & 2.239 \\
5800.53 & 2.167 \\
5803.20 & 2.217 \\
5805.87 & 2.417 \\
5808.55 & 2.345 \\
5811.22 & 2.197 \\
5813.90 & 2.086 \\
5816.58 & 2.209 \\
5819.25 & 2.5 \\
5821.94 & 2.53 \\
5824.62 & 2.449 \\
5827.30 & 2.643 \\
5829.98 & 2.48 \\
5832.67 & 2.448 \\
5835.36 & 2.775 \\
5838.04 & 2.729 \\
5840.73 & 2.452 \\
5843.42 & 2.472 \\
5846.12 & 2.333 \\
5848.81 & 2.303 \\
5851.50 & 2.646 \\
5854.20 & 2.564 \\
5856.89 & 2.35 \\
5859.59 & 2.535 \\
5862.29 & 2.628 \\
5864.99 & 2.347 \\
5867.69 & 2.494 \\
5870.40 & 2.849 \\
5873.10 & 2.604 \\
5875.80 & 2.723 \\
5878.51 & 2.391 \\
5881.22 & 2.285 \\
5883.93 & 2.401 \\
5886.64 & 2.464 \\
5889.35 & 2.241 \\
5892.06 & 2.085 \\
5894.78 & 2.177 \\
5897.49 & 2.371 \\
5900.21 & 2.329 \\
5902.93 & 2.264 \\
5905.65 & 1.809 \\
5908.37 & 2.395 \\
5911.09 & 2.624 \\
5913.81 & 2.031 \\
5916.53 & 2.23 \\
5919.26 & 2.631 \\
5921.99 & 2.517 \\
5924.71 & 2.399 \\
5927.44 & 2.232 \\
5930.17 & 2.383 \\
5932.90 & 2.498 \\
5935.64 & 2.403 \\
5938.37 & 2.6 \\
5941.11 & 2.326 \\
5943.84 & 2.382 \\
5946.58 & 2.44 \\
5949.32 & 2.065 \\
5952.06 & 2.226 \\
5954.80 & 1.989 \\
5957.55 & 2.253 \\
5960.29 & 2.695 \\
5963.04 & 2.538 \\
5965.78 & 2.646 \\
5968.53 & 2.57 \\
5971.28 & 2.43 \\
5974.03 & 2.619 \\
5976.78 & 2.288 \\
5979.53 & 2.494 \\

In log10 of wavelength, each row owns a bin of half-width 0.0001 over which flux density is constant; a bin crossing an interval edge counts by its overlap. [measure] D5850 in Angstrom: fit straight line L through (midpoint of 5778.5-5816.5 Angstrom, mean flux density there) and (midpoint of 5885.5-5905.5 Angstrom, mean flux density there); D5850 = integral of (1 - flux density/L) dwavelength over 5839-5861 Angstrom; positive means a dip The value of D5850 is -1.8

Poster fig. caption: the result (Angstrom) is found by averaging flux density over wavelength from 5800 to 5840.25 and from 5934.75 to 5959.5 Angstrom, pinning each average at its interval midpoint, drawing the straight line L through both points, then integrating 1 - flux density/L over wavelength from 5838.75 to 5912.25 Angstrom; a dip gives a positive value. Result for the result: -1.4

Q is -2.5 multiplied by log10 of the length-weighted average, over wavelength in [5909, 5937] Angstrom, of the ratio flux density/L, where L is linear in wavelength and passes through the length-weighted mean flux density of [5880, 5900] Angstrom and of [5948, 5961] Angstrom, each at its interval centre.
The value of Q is -0.06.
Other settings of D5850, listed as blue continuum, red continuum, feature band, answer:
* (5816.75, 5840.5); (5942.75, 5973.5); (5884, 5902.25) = 1.4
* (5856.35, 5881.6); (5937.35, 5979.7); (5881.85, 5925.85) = 3.1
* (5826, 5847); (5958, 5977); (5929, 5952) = 1.5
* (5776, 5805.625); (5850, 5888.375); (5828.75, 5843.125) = -0.7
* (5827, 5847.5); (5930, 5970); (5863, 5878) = -0.6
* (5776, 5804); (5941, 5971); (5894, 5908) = 1.0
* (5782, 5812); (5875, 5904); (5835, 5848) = -1.1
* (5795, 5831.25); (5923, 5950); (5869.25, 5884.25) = -1.2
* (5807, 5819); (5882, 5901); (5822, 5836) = -1.8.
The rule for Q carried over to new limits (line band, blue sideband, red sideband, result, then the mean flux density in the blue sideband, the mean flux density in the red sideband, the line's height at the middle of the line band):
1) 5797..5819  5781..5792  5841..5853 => 0.08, 2.4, 2.44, 2.41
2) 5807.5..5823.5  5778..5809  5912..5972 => 0.02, 2.35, 2.39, 2.35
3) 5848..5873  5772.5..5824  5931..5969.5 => -0.08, 2.34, 2.4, 2.36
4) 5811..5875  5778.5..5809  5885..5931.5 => -0.07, 2.34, 2.31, 2.33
